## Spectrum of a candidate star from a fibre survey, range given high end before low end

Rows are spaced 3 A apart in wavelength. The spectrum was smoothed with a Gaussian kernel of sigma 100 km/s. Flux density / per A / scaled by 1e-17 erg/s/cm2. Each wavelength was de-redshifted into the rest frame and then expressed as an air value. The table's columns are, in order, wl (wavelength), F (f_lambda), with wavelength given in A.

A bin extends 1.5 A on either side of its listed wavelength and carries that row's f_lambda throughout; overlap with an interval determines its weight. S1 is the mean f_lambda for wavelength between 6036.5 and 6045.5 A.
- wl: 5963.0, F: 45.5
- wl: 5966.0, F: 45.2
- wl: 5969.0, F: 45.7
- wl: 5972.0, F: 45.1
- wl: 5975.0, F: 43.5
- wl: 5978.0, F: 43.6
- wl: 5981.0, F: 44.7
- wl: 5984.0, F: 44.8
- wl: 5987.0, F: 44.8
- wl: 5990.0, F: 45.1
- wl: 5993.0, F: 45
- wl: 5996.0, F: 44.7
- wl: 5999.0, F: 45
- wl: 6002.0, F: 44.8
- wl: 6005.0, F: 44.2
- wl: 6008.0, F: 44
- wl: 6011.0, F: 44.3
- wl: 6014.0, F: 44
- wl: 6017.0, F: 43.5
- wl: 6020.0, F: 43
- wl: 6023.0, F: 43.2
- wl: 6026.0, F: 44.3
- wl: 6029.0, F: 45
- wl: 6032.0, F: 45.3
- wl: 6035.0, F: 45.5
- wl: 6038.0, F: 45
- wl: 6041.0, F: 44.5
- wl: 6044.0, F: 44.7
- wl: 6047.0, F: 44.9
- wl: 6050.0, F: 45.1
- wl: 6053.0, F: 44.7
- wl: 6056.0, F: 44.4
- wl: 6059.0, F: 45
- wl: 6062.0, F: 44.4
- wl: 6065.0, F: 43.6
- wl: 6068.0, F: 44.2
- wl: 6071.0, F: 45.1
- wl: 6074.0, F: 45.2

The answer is 44.7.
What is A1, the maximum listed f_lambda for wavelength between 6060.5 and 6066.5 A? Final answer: 44.4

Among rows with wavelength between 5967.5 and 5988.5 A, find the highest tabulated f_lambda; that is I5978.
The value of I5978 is 45.7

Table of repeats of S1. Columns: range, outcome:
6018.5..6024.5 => 43.1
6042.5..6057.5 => 44.8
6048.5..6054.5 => 44.9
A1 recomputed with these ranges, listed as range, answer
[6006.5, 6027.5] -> 44.3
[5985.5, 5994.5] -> 45.1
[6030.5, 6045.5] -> 45.5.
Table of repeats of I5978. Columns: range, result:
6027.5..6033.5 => 45.3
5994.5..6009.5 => 45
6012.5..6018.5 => 44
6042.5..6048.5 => 44.9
